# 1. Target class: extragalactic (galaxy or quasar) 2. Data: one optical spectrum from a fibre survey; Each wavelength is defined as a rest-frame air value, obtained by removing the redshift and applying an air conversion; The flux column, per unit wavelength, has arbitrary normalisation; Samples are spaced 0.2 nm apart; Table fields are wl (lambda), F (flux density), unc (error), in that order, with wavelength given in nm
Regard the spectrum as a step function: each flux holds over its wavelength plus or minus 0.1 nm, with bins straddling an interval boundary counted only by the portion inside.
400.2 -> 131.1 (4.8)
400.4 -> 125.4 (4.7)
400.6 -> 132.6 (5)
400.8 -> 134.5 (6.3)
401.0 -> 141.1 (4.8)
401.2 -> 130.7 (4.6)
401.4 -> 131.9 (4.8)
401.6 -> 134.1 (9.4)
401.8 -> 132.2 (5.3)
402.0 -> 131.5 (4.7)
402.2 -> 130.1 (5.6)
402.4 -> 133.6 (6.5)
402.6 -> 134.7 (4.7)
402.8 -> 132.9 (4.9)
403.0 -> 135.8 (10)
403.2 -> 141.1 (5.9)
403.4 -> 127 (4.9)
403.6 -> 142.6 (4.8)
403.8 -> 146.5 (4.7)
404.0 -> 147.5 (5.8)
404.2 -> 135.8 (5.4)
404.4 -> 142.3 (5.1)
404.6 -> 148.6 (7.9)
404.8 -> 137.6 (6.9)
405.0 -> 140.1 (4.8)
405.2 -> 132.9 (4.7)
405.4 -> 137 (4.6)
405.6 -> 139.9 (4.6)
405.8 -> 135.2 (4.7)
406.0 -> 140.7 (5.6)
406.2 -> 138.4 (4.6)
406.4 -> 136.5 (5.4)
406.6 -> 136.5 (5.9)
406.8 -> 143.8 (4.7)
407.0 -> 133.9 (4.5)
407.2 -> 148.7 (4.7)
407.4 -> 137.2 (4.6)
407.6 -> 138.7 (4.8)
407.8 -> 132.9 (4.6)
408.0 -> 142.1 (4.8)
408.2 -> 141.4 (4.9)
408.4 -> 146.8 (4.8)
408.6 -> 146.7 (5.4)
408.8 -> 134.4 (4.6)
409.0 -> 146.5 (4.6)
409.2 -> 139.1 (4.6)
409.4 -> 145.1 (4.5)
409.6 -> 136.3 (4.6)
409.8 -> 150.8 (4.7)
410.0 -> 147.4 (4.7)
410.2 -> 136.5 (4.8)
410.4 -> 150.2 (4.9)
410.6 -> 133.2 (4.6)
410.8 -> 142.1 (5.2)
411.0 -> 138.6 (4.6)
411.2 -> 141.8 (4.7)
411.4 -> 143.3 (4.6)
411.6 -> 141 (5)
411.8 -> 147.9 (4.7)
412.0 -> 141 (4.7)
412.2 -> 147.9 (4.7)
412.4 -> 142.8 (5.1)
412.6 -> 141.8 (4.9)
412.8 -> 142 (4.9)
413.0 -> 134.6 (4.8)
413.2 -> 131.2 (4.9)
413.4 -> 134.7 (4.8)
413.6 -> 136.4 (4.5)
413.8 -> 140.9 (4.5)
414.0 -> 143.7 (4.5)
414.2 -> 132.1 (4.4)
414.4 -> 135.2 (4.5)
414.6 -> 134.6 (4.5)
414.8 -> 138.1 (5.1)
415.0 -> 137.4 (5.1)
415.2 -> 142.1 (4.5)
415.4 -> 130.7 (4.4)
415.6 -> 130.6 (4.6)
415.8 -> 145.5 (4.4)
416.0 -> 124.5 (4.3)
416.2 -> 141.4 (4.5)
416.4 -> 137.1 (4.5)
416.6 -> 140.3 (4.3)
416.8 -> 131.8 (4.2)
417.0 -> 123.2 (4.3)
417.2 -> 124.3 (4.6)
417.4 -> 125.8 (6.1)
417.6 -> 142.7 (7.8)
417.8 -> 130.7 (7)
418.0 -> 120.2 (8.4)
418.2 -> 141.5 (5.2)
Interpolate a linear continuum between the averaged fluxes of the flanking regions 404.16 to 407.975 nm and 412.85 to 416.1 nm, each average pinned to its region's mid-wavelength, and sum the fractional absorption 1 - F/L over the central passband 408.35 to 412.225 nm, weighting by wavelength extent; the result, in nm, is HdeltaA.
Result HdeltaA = -0.15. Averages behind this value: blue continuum 139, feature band 143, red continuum 136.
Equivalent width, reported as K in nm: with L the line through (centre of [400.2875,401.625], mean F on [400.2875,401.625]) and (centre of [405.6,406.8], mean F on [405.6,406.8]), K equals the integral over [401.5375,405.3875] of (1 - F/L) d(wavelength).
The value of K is -0.05 nm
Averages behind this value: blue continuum 133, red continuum 138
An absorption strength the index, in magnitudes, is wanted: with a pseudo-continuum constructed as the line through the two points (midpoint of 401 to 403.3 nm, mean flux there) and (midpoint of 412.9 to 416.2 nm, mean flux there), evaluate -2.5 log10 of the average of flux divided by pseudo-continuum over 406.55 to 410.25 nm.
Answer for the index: -0.05 mag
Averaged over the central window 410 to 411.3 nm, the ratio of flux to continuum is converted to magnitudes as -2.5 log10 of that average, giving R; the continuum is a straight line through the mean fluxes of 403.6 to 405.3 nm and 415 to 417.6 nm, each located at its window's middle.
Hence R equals -0.028 mag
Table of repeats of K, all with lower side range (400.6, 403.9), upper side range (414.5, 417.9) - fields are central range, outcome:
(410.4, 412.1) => -0.091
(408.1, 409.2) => -0.067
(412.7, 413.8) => -0.016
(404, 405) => -0.050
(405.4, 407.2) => -0.052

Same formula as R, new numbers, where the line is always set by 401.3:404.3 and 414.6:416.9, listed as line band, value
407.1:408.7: -0.046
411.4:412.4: -0.062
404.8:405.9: -0.009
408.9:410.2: -0.059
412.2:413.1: -0.039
